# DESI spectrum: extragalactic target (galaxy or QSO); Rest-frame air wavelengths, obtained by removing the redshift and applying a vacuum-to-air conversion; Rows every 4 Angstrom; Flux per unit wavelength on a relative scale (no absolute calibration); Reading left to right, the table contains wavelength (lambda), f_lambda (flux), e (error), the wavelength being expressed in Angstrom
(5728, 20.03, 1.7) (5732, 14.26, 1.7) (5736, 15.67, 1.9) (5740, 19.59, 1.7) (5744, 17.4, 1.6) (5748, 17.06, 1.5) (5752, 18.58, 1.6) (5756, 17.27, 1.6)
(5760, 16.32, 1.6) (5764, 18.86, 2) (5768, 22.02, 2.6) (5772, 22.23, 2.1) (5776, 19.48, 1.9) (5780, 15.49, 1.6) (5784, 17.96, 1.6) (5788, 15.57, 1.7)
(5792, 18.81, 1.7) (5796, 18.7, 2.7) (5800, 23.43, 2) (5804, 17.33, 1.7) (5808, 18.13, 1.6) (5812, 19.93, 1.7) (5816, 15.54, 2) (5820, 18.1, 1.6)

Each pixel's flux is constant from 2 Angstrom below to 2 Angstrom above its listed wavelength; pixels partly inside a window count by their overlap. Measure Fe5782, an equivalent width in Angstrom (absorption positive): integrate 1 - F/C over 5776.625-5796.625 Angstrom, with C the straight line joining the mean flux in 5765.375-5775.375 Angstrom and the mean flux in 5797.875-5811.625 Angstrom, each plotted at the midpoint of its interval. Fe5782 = 3.2 Angstrom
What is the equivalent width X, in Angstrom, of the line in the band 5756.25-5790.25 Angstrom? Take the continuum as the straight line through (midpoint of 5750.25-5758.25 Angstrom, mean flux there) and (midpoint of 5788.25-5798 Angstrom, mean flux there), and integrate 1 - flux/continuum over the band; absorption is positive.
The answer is -0.8 Angstrom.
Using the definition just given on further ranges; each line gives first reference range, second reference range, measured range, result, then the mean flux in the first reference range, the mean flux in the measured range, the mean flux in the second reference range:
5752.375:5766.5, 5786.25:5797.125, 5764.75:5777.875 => -2.4 Angstrom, 17.8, 21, 17.7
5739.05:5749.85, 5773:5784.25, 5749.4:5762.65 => 0.3 Angstrom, 17.9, 17.4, 18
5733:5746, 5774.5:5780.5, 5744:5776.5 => -2.3 Angstrom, 17.3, 18.9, 17.8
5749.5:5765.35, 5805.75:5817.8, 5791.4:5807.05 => -1.5 Angstrom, 17.7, 19.5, 17.9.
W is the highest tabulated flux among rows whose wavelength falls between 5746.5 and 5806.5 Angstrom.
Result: 23.43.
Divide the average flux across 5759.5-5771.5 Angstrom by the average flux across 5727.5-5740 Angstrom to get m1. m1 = 1.18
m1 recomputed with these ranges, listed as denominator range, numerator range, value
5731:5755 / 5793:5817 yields 1.10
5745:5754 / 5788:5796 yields 1.01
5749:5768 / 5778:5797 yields 0.95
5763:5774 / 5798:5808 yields 0.94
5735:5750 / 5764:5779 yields 1.17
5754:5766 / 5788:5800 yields 1.09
